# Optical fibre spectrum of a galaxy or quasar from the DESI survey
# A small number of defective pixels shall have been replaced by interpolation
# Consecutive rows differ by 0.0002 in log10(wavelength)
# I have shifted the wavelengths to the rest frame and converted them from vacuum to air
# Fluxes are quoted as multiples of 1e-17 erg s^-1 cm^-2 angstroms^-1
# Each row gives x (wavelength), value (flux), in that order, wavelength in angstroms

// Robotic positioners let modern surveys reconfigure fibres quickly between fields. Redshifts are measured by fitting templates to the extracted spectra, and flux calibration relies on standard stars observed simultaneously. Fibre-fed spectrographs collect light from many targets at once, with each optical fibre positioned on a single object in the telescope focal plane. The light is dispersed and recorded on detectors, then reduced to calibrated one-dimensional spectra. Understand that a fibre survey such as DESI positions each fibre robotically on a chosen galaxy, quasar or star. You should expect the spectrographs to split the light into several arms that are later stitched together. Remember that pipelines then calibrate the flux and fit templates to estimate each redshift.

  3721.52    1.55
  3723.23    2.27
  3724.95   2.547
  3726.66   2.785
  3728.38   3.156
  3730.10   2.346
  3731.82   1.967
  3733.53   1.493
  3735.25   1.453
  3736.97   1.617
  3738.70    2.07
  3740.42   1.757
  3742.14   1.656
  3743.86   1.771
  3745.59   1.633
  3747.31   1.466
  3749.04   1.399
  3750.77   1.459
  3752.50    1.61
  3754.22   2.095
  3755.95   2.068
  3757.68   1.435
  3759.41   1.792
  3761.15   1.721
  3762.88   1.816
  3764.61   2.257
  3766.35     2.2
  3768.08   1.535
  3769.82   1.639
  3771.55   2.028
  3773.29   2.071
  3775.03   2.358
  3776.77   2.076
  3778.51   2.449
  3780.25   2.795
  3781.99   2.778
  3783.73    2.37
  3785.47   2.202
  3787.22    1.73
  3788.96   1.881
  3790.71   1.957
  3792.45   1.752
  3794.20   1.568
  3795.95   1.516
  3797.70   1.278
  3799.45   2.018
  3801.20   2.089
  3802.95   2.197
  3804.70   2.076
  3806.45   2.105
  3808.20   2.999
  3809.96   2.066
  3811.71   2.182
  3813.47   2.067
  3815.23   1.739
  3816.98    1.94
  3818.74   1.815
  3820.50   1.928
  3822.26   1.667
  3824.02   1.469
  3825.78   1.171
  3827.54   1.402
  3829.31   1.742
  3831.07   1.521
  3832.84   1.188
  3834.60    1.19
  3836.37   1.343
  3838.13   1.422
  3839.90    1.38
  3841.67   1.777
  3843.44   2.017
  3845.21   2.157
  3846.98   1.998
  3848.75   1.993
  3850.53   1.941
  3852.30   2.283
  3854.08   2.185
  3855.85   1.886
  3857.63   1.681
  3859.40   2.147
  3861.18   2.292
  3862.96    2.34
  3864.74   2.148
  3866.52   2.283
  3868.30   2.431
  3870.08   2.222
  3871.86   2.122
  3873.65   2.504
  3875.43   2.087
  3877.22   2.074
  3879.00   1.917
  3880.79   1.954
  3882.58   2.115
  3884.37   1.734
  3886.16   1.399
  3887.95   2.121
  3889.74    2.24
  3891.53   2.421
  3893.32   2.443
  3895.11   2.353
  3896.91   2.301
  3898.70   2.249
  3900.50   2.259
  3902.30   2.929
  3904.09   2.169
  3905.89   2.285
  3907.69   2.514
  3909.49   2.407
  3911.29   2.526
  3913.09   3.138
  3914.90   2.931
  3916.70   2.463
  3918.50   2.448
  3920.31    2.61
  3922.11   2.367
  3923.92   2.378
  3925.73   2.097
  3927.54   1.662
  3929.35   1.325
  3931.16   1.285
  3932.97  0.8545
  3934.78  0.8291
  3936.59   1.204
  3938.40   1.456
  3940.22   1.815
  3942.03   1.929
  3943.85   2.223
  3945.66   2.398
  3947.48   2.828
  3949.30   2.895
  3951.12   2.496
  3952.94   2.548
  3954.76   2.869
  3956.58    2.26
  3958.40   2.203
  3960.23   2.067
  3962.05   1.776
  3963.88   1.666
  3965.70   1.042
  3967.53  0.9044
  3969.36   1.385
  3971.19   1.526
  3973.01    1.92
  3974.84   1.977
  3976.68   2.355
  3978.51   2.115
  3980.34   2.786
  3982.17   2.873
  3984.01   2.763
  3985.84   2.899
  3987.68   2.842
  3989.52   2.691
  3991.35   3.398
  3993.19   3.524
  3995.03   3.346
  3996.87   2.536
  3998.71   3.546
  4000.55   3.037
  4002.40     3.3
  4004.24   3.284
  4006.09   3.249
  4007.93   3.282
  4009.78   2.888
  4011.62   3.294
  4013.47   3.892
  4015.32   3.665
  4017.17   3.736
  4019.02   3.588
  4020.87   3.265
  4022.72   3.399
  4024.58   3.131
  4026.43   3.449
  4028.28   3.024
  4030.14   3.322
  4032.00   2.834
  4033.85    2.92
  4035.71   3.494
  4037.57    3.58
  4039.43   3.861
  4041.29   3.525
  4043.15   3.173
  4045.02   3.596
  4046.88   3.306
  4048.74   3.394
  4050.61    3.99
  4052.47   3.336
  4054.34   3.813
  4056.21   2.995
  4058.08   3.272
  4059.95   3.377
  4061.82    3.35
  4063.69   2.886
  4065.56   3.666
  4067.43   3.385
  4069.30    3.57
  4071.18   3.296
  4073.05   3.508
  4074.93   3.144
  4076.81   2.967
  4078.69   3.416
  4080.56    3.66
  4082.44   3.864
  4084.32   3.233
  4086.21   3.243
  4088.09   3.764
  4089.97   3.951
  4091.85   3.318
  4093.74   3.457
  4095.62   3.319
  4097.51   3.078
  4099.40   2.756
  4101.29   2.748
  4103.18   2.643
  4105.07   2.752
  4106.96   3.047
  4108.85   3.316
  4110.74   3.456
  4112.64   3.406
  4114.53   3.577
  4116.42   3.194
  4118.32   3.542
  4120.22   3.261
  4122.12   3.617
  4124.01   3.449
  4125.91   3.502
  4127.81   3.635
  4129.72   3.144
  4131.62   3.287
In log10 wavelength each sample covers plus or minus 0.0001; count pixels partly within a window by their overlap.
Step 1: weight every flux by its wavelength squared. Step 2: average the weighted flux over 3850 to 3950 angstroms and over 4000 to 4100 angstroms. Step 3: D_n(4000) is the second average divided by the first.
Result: 1.7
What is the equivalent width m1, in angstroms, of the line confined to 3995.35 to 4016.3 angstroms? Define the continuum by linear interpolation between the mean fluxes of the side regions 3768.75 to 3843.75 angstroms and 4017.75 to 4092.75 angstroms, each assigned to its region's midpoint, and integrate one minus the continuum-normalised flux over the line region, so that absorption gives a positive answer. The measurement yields -1.2 angstroms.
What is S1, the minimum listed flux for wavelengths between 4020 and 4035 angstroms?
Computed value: 2.834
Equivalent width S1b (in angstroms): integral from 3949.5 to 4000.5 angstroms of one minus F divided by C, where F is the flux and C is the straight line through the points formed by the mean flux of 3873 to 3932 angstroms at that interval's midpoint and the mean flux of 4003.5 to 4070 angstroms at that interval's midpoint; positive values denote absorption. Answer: 8.3 angstroms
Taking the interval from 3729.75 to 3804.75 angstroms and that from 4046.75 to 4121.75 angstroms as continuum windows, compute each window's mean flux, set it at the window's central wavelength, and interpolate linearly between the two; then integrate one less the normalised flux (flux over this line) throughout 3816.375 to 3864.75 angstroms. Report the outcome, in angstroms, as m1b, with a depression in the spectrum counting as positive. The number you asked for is 9.8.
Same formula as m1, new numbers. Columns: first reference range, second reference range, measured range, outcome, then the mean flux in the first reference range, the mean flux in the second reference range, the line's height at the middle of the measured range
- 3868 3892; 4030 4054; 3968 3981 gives 4.1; 2.08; 3.42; 2.86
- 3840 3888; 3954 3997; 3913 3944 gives 4.2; 2.05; 2.32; 2.21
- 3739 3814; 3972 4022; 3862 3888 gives 3.6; 1.95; 3.04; 2.44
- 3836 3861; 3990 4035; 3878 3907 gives 1.1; 1.9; 3.28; 2.27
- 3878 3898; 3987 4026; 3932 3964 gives 8.1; 2.09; 3.29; 2.7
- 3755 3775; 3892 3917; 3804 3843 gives 7.3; 1.89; 2.5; 2.14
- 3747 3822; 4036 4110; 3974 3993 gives 1.4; 1.97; 3.35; 2.92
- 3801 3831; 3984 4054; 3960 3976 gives 7.5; 1.91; 3.31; 2.96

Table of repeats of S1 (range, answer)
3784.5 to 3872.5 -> 1.171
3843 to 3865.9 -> 1.681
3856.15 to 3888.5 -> 1.399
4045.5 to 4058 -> 2.995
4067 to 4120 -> 2.643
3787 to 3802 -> 1.278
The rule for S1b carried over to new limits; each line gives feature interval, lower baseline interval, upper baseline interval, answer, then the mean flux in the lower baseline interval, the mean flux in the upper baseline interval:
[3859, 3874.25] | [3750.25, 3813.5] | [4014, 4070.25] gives 1.15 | 2.01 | 3.4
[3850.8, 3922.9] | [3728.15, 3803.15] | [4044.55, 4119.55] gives 5.47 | 1.91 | 3.34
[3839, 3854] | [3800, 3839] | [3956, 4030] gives -0.11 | 1.79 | 2.76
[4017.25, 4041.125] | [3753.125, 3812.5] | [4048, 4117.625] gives -1.91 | 2.03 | 3.33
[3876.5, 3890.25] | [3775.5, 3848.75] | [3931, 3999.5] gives 0.71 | 1.88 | 2.22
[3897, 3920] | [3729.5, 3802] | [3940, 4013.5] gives -1.86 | 1.88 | 2.55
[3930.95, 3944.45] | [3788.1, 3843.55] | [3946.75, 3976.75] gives 3.70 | 1.76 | 2.03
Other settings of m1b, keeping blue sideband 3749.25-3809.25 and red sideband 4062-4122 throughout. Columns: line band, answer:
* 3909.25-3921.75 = -0.4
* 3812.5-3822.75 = 1.3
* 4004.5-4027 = -3.1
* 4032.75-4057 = -2.7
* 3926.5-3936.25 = 5.3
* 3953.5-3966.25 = 3.4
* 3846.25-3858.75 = 1.6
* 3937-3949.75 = 2.5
